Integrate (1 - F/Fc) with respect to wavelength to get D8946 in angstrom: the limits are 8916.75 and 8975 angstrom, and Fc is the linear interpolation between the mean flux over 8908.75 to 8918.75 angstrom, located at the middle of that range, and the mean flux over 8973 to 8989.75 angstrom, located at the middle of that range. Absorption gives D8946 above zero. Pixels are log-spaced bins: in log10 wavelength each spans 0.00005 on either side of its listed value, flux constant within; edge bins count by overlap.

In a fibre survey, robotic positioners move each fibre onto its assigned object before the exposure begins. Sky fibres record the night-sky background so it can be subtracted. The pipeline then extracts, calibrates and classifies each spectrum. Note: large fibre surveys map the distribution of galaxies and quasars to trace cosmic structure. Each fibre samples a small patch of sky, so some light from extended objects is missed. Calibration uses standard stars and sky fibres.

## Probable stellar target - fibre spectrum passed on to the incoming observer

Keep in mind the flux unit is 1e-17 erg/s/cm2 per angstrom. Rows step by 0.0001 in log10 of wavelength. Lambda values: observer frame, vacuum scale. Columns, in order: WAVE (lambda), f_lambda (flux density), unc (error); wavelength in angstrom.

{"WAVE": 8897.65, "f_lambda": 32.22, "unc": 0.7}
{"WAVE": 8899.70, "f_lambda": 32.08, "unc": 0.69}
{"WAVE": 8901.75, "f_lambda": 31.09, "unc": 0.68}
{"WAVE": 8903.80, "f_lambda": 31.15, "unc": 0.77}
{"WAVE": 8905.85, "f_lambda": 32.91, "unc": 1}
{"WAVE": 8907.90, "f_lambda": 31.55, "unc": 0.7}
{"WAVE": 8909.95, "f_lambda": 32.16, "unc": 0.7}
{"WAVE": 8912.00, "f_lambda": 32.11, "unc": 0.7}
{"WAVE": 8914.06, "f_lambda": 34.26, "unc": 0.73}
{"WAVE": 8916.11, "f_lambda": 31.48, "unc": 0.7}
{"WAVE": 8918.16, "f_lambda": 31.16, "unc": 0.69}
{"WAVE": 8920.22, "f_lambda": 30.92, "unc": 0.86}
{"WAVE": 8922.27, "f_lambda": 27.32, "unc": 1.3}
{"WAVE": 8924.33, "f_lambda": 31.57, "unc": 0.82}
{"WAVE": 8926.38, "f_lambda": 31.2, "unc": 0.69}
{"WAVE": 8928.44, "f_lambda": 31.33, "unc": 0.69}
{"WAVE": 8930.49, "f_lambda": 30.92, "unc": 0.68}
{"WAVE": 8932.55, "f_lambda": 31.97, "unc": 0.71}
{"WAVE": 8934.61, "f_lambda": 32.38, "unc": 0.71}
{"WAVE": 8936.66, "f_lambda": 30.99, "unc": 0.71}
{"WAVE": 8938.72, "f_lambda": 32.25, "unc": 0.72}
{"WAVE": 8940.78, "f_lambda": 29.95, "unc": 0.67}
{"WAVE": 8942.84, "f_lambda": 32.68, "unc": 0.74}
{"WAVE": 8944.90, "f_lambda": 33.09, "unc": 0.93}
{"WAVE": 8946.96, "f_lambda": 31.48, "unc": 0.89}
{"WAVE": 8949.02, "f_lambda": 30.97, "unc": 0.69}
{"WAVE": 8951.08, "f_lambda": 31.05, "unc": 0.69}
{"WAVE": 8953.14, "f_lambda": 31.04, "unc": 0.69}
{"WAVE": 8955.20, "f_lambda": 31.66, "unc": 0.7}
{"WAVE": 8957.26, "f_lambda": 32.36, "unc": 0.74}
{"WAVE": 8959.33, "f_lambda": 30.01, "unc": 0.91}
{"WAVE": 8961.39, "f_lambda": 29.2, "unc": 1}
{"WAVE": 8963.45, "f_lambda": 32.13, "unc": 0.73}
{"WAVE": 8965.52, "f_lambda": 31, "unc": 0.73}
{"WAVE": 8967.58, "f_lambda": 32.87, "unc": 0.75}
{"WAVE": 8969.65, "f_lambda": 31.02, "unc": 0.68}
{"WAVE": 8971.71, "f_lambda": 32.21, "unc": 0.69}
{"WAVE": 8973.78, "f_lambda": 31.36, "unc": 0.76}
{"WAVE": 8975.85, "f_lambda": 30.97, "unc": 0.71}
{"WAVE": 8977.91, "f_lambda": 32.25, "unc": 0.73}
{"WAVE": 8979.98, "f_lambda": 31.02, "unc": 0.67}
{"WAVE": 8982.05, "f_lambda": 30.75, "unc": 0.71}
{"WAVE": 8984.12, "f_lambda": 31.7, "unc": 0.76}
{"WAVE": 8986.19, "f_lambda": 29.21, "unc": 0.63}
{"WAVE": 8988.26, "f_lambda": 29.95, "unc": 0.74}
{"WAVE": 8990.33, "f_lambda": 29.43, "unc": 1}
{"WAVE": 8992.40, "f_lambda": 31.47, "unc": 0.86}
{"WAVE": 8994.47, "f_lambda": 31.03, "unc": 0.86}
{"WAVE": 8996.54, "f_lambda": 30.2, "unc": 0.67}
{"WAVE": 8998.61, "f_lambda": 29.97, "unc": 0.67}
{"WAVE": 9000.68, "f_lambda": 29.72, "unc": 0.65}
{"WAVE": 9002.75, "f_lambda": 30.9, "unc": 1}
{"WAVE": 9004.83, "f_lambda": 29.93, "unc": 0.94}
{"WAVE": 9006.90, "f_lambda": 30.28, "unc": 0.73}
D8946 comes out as 0.6 angstrom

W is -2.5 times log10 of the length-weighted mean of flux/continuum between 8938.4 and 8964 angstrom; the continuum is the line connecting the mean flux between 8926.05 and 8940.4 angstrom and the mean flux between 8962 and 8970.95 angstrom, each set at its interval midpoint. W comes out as 0.01 mag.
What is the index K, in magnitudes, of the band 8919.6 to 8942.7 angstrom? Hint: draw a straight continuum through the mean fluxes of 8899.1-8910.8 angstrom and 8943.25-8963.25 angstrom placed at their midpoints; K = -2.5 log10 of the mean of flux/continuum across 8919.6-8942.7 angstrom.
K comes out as 0.02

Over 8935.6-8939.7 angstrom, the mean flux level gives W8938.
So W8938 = 31.7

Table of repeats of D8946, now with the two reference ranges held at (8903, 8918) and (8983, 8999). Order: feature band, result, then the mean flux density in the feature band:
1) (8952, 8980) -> -0.4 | 31.4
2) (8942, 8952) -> -0.2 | 31.8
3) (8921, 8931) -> 0.4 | 30.5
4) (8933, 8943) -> 0.0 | 31.6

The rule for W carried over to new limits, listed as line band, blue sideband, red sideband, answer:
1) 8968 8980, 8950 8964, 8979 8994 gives -0.03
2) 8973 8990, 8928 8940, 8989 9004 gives -0.01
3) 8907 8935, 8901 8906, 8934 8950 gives 0.01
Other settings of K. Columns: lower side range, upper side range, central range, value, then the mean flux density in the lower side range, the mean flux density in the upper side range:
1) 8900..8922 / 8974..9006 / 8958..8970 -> 0.00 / 31.7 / 30.6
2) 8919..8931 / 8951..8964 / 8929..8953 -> -0.03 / 30.5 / 31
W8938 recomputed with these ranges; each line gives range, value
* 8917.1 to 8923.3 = 29.8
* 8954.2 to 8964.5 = 31.1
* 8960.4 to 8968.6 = 31.3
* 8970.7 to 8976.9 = 31.5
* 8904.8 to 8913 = 32.2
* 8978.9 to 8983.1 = 30.9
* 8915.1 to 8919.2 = 31.3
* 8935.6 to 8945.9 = 31.8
